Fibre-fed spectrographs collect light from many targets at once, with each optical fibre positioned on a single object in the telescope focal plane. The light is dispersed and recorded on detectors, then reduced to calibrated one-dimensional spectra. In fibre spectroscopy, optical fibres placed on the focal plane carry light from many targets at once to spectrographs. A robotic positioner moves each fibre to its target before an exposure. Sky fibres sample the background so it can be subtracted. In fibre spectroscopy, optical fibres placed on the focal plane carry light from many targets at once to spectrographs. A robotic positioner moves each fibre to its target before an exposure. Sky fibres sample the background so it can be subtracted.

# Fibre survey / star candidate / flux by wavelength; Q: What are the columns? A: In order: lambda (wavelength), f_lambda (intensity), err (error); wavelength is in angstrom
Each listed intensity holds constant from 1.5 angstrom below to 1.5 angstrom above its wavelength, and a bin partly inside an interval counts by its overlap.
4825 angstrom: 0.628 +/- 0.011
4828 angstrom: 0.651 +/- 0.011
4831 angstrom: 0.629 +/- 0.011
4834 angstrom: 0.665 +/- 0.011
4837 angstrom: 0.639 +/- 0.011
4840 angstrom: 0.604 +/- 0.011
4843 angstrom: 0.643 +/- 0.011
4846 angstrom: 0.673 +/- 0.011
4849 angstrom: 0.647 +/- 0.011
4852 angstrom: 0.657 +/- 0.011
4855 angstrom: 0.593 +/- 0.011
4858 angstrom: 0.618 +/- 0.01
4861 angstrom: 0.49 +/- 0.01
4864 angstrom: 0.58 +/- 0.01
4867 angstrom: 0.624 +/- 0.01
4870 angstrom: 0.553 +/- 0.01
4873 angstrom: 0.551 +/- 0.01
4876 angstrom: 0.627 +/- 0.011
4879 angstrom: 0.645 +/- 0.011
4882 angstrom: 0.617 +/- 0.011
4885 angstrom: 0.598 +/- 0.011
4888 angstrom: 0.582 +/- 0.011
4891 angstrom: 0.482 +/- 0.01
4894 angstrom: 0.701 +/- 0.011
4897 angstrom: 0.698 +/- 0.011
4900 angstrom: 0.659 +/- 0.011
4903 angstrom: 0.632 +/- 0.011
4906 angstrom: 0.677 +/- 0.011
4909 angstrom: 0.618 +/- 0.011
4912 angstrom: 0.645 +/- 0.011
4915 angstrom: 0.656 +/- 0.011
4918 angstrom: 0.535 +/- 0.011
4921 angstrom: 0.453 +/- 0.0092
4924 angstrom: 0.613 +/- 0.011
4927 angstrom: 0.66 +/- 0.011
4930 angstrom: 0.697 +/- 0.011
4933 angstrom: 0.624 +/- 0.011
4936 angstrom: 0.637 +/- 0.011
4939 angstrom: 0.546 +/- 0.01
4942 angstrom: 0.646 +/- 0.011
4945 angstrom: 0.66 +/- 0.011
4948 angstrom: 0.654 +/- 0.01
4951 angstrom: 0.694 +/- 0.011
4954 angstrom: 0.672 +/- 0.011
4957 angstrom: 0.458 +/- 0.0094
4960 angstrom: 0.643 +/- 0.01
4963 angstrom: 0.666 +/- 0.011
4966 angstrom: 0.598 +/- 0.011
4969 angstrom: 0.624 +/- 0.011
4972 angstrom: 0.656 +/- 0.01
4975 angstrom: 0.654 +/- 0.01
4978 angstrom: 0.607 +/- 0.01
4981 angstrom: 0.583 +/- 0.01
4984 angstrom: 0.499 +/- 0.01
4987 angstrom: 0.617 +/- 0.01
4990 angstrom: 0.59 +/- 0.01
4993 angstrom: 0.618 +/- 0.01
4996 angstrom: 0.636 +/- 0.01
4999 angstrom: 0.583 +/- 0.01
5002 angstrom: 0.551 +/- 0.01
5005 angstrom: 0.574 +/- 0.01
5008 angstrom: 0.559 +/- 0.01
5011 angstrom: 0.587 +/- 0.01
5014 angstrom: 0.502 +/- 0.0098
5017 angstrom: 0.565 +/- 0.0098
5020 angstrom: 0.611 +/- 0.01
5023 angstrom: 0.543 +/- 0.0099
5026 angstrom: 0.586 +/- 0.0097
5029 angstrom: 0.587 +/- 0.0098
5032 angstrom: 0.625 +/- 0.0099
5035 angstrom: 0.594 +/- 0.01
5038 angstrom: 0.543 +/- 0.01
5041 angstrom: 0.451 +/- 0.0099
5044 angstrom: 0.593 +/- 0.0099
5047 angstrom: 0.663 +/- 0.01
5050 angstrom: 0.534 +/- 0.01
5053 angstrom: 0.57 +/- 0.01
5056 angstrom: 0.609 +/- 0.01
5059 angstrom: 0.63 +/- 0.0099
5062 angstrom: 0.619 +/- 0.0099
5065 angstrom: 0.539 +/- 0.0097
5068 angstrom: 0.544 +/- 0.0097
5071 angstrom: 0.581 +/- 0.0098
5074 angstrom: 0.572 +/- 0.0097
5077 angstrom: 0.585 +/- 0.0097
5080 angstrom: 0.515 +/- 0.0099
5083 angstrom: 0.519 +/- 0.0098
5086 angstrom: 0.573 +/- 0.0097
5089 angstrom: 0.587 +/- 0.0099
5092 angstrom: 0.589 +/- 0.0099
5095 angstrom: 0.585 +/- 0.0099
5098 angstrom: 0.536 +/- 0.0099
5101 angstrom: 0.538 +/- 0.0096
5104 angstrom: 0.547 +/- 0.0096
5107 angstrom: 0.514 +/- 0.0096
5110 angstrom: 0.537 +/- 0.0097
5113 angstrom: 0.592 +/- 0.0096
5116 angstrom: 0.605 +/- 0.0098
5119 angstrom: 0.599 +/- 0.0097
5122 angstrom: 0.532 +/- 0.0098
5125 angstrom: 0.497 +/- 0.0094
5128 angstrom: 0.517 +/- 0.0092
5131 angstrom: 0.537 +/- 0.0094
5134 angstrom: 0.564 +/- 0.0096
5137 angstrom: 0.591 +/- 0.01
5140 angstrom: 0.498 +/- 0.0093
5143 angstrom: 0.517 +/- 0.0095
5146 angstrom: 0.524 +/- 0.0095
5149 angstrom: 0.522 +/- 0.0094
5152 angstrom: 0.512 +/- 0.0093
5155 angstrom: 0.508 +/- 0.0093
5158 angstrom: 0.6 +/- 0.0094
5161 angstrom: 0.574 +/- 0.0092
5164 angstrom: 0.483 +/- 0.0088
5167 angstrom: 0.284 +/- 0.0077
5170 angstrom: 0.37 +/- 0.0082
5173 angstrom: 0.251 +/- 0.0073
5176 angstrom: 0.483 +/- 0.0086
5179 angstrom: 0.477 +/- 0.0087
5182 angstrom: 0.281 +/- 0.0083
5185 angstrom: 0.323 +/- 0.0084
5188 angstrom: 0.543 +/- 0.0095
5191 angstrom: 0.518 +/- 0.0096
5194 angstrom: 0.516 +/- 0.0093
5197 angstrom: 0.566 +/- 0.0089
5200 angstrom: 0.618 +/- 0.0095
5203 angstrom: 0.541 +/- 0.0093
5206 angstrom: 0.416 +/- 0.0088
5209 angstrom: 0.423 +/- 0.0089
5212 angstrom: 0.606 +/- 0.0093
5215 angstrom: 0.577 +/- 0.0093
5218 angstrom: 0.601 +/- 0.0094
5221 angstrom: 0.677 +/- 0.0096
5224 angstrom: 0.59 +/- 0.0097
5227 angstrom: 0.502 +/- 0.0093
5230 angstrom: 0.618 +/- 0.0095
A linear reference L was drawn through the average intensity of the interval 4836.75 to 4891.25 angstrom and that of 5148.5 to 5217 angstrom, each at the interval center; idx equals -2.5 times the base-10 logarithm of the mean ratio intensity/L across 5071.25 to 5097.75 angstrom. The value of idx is -0.10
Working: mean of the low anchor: 0.603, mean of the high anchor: 0.478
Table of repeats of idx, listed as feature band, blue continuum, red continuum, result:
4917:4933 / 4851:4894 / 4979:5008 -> -0.02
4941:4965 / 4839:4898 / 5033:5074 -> -0.07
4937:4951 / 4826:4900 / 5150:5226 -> -0.09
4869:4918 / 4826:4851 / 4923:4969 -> 0.03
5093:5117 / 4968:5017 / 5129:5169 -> -0.04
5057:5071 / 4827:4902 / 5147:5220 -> -0.10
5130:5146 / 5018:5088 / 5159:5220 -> -0.06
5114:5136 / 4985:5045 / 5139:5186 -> -0.15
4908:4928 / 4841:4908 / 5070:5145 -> 0.02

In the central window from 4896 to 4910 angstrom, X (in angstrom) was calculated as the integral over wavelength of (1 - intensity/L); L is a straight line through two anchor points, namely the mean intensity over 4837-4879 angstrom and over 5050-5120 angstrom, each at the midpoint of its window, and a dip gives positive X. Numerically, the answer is -1.3 angstrom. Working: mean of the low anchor 0.607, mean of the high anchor 0.568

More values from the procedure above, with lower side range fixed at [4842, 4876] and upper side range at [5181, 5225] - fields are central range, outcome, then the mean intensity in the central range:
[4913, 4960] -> -2.4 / 0.615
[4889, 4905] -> -1.1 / 0.634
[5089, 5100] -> -0.5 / 0.571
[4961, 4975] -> -1.5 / 0.638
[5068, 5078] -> -0.4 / 0.574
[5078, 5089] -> 0.1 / 0.545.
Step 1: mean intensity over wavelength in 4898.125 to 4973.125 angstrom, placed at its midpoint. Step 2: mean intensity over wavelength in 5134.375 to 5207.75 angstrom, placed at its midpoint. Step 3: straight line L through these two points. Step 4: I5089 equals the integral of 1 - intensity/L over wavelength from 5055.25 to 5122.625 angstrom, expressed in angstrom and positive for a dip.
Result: -4.6 angstrom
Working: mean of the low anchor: 0.625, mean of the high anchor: 0.481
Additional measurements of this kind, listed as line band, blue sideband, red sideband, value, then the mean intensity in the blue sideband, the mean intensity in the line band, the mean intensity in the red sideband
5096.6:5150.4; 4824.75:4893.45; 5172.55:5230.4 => -1.1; 0.609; 0.543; 0.509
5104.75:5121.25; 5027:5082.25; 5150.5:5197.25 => -1.7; 0.575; 0.567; 0.453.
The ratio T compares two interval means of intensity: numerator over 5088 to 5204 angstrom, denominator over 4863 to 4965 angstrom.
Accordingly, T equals 0.83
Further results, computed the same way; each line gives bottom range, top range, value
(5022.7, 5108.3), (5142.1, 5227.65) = 0.87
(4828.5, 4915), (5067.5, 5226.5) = 0.84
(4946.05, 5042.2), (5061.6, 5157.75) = 0.93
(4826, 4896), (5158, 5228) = 0.80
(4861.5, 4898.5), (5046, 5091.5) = 0.96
